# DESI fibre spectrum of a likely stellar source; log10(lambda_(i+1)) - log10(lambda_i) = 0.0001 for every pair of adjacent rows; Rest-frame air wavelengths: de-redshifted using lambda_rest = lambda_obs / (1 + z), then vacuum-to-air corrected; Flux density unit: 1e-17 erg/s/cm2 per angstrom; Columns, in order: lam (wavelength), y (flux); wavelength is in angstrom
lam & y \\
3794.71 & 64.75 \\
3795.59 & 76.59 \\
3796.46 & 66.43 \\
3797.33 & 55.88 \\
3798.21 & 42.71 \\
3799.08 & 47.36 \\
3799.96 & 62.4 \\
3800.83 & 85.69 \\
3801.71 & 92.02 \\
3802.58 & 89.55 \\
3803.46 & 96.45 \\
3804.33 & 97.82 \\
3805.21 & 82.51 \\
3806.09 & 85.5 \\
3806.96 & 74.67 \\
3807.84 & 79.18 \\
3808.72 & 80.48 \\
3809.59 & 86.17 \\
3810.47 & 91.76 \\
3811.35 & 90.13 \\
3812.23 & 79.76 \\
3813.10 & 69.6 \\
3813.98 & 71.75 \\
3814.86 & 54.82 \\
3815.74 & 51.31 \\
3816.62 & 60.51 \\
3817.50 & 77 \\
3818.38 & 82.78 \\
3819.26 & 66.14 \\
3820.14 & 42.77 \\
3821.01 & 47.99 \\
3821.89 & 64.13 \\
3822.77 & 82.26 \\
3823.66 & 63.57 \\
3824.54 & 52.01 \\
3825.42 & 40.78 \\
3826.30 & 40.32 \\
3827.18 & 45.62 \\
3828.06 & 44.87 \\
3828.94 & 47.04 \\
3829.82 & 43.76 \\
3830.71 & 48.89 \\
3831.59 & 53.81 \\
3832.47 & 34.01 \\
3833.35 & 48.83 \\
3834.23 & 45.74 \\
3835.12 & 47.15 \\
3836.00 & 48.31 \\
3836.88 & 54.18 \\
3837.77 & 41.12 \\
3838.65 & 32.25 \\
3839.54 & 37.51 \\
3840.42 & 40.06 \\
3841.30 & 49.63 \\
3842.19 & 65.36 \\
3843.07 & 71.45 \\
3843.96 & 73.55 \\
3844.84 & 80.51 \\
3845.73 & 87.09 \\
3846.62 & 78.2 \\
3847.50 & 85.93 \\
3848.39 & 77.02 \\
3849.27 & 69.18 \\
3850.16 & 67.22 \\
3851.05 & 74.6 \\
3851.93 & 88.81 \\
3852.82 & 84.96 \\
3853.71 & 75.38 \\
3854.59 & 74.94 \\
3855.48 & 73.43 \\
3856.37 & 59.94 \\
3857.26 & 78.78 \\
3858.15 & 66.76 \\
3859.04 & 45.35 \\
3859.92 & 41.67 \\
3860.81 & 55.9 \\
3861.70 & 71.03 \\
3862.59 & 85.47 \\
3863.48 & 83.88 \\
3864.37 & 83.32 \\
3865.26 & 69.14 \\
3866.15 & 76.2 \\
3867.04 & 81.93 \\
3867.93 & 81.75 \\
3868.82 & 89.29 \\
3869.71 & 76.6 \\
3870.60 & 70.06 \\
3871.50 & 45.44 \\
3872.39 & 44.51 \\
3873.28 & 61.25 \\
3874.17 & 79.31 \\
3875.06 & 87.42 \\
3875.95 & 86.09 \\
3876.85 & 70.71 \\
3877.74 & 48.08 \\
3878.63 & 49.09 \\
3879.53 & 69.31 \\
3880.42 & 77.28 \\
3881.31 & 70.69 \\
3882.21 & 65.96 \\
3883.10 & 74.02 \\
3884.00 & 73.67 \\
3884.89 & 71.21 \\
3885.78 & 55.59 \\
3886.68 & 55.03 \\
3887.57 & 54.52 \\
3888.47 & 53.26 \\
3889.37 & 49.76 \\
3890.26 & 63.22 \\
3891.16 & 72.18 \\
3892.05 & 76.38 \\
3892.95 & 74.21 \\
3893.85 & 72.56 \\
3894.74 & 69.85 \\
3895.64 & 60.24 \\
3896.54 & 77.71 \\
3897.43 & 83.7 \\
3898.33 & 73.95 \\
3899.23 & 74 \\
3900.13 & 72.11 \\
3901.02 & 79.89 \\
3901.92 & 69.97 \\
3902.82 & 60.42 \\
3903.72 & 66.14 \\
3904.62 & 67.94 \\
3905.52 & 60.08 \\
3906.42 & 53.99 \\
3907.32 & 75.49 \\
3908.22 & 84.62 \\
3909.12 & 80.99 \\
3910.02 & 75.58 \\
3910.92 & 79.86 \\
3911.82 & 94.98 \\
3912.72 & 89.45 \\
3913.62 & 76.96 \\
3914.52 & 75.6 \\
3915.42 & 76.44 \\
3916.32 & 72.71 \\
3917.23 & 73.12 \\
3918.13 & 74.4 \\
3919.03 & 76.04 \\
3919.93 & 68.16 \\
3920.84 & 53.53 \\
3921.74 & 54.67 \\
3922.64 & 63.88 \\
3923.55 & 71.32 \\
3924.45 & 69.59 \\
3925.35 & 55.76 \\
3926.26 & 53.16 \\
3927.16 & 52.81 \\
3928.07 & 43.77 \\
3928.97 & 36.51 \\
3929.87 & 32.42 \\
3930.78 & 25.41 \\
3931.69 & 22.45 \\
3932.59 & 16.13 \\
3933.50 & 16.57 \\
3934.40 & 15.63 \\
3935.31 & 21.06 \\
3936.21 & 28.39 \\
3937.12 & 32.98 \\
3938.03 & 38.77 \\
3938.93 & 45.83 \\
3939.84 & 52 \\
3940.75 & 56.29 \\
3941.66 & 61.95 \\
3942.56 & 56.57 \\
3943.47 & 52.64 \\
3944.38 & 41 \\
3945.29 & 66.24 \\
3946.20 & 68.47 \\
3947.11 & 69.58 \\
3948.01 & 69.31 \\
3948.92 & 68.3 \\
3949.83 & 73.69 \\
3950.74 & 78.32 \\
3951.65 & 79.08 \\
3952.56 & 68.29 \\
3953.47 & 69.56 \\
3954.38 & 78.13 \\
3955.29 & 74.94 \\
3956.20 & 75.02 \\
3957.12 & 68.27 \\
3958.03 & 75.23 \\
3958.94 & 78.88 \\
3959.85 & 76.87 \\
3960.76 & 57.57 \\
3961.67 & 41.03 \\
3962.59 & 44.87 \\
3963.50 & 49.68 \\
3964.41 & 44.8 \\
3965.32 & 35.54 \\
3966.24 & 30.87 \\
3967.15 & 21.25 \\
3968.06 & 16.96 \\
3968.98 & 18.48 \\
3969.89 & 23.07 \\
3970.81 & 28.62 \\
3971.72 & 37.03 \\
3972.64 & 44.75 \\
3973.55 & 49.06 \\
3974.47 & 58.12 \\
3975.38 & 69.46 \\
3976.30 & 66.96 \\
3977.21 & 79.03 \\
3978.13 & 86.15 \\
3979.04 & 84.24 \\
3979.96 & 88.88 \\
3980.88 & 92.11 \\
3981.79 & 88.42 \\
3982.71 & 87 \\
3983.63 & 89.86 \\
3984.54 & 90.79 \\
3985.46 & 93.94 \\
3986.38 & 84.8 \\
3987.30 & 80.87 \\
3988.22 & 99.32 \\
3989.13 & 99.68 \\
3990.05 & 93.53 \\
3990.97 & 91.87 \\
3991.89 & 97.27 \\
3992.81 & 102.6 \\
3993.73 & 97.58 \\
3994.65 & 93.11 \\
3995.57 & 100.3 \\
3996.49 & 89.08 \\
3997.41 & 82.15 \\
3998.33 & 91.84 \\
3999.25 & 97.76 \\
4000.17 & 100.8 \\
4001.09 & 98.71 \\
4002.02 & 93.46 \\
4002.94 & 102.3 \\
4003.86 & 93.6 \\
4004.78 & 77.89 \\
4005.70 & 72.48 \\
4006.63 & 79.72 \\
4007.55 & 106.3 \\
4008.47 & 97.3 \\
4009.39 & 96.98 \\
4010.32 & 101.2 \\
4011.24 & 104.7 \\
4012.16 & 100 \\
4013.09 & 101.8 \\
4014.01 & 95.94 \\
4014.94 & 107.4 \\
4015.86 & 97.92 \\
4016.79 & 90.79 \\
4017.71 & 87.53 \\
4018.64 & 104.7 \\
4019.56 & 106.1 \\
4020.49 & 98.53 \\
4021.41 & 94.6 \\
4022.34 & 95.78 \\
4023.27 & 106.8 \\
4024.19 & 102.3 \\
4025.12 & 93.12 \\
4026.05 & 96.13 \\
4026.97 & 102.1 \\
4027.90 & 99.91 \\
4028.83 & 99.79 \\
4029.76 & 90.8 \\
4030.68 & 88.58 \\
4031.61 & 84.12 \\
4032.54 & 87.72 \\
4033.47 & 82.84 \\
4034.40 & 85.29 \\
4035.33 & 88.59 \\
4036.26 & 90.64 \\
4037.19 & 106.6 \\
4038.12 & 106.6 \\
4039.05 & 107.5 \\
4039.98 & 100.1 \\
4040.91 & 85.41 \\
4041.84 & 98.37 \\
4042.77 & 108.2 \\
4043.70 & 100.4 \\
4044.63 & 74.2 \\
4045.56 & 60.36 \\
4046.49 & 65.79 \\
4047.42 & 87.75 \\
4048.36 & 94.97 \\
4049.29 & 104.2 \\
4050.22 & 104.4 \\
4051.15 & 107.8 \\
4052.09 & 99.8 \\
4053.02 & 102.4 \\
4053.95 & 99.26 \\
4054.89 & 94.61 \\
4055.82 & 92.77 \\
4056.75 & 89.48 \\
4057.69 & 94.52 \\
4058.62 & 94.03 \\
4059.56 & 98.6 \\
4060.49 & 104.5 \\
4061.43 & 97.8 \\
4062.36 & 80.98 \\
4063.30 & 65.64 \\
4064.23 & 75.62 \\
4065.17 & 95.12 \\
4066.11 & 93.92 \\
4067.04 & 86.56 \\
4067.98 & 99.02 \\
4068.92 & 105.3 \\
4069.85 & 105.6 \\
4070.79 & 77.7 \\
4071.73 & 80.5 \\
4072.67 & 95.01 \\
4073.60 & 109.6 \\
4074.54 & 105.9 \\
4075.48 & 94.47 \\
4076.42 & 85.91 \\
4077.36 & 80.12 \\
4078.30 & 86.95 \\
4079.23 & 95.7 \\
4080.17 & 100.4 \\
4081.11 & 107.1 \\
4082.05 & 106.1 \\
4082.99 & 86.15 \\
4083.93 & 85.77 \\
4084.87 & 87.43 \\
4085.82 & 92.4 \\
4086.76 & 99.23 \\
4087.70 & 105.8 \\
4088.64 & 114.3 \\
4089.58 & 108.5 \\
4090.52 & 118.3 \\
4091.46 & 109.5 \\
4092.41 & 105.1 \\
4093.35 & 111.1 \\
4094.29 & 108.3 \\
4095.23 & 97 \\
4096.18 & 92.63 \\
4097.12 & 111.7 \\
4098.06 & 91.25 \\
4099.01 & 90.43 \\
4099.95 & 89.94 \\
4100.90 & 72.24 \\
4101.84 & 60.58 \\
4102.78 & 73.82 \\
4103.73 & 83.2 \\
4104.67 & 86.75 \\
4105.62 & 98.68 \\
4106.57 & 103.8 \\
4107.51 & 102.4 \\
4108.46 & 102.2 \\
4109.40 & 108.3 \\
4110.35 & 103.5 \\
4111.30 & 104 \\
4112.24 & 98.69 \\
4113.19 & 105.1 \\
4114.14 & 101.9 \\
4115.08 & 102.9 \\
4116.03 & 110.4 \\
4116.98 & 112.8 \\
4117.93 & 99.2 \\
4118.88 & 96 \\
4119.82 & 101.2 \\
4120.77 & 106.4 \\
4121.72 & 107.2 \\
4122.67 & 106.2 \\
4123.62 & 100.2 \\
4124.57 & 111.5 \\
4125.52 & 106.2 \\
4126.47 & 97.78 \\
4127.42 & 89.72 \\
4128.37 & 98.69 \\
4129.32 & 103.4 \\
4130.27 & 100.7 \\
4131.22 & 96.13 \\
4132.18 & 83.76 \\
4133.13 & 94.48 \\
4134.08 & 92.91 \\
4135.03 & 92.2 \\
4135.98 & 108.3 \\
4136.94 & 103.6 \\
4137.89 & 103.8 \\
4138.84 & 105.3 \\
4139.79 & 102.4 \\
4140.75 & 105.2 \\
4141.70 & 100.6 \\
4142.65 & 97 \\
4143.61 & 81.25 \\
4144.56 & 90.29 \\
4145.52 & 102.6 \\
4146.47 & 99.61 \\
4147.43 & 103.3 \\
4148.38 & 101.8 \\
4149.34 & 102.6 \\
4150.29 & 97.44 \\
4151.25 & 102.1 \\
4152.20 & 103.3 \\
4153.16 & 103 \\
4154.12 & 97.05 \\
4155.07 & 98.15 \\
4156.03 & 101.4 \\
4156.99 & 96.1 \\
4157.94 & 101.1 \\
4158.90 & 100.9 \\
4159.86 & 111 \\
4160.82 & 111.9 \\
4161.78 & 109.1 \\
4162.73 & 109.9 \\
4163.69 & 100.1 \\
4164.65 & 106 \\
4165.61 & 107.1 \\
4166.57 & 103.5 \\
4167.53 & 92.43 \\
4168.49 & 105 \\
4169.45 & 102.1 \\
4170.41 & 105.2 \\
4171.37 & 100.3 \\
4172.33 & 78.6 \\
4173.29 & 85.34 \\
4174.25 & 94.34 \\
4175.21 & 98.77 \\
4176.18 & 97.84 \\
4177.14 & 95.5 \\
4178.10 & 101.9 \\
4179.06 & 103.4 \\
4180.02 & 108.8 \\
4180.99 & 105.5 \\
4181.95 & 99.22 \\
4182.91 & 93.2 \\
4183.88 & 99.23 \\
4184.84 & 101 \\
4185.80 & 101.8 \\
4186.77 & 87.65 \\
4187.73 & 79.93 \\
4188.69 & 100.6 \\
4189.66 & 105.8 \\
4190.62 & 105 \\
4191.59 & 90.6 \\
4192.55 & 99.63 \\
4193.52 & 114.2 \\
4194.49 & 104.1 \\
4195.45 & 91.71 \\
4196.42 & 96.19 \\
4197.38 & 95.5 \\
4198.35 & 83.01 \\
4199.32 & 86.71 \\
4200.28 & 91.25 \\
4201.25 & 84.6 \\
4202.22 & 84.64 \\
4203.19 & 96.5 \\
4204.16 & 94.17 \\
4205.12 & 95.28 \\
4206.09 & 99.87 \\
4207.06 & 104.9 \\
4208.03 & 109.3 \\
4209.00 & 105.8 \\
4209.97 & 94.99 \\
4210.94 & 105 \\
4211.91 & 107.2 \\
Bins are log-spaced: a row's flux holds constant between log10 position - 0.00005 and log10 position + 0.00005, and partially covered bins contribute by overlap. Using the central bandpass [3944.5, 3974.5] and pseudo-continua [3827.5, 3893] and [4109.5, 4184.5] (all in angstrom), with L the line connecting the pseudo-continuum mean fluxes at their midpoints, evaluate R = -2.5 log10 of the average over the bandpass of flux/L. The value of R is 0.35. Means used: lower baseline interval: 64.7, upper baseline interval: 101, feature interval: 55.5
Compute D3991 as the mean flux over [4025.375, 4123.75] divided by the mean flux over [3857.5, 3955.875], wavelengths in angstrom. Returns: 1.50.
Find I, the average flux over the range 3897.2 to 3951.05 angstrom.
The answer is 59.8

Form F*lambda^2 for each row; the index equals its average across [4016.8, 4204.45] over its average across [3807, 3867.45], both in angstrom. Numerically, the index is 1.74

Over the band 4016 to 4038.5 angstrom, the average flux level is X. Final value 95.4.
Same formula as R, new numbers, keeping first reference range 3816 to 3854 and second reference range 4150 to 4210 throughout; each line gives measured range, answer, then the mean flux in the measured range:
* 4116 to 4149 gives -0.08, 100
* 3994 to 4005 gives -0.20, 93.8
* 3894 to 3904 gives -0.08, 71.8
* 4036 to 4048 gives -0.11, 91.7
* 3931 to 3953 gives 0.40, 49.7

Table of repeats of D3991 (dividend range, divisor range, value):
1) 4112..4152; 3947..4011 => 1.34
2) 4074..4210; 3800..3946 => 1.54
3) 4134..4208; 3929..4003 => 1.53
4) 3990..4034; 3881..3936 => 1.52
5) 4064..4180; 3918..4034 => 1.36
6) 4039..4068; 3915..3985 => 1.62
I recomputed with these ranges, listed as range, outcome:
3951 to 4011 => 75.3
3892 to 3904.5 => 72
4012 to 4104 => 94.8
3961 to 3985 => 56.5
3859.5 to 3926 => 70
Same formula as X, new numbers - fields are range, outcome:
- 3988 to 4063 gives 95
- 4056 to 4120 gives 96.2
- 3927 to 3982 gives 53.1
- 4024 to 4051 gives 93.1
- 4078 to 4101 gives 99.5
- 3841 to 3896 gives 69.8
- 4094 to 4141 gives 98.4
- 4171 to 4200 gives 96.8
